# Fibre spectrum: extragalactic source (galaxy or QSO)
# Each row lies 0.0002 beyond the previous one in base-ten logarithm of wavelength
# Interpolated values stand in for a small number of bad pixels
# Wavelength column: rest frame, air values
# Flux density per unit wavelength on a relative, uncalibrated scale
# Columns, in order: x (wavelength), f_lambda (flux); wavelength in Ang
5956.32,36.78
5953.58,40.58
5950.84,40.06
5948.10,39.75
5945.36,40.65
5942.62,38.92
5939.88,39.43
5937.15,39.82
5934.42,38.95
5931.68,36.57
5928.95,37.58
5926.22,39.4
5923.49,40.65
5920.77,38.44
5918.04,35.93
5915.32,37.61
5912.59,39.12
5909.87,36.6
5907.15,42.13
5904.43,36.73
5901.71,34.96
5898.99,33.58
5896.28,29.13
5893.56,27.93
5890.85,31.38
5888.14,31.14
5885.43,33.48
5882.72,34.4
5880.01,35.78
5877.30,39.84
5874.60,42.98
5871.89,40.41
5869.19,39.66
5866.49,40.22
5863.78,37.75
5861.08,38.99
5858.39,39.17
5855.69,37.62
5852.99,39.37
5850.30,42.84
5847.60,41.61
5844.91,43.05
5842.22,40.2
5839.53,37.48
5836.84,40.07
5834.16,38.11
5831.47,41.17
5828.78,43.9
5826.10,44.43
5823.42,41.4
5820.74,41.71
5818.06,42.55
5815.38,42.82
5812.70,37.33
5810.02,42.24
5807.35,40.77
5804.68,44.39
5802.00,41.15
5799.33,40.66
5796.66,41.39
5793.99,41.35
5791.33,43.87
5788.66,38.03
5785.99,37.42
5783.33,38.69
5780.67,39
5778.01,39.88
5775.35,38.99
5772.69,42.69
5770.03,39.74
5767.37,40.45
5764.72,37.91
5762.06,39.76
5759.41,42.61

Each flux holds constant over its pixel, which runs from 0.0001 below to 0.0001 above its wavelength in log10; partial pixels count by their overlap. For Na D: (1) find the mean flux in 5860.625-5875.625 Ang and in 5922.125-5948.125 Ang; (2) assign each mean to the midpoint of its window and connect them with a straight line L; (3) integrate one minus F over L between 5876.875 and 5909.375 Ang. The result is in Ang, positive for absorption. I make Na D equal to 4.5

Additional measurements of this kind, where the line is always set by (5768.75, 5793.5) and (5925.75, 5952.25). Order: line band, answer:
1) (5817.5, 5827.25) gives -0.69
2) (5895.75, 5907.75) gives 1.21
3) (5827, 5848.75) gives -0.64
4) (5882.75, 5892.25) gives 1.70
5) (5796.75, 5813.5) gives -0.62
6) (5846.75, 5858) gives -0.19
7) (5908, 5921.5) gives 0.53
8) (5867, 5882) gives -0.05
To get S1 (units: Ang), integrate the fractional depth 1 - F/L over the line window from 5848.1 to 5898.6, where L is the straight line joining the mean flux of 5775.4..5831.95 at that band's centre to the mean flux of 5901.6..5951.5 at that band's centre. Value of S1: 3.8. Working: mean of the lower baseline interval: 41.1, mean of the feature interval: 36.8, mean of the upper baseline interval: 38.7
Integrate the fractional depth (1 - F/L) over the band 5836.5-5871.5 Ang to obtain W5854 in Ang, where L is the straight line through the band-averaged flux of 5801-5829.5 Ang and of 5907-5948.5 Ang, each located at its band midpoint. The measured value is 0.9 Ang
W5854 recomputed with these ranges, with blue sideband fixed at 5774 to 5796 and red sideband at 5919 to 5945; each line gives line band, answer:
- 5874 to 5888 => 0.97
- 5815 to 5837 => -1.31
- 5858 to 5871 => 0.02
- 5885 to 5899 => 3.01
